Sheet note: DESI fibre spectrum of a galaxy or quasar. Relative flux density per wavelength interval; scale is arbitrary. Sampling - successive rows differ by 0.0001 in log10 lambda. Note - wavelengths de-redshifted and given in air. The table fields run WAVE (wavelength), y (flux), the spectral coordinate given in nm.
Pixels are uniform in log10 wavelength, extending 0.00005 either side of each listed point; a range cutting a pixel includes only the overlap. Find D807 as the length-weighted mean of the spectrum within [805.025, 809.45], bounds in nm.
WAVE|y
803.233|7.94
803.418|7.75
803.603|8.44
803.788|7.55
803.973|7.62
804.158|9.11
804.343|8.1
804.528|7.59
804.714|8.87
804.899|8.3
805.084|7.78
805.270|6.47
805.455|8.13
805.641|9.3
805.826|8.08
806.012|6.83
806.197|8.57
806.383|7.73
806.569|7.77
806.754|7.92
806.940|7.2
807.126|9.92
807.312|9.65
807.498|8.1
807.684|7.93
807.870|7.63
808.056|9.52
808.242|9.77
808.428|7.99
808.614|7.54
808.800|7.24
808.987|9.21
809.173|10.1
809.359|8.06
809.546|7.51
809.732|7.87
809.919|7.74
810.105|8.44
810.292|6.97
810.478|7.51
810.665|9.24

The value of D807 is 8.27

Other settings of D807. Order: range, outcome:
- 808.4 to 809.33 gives 8.42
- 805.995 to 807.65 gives 8.24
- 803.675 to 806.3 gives 8.02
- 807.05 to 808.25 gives 8.86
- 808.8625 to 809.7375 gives 8.57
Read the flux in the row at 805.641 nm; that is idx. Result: 9.3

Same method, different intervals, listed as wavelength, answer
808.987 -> 9.21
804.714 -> 8.87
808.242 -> 9.77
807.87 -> 7.63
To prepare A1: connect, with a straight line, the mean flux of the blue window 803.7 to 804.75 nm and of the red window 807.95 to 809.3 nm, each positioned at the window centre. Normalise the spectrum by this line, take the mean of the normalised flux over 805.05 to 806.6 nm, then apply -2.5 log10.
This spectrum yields 0.06 mag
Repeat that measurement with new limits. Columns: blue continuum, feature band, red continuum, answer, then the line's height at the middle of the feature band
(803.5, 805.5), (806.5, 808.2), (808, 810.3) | -0.033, 8.2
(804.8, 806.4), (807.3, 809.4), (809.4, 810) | -0.099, 7.79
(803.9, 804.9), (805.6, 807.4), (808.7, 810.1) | 0.000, 8.27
